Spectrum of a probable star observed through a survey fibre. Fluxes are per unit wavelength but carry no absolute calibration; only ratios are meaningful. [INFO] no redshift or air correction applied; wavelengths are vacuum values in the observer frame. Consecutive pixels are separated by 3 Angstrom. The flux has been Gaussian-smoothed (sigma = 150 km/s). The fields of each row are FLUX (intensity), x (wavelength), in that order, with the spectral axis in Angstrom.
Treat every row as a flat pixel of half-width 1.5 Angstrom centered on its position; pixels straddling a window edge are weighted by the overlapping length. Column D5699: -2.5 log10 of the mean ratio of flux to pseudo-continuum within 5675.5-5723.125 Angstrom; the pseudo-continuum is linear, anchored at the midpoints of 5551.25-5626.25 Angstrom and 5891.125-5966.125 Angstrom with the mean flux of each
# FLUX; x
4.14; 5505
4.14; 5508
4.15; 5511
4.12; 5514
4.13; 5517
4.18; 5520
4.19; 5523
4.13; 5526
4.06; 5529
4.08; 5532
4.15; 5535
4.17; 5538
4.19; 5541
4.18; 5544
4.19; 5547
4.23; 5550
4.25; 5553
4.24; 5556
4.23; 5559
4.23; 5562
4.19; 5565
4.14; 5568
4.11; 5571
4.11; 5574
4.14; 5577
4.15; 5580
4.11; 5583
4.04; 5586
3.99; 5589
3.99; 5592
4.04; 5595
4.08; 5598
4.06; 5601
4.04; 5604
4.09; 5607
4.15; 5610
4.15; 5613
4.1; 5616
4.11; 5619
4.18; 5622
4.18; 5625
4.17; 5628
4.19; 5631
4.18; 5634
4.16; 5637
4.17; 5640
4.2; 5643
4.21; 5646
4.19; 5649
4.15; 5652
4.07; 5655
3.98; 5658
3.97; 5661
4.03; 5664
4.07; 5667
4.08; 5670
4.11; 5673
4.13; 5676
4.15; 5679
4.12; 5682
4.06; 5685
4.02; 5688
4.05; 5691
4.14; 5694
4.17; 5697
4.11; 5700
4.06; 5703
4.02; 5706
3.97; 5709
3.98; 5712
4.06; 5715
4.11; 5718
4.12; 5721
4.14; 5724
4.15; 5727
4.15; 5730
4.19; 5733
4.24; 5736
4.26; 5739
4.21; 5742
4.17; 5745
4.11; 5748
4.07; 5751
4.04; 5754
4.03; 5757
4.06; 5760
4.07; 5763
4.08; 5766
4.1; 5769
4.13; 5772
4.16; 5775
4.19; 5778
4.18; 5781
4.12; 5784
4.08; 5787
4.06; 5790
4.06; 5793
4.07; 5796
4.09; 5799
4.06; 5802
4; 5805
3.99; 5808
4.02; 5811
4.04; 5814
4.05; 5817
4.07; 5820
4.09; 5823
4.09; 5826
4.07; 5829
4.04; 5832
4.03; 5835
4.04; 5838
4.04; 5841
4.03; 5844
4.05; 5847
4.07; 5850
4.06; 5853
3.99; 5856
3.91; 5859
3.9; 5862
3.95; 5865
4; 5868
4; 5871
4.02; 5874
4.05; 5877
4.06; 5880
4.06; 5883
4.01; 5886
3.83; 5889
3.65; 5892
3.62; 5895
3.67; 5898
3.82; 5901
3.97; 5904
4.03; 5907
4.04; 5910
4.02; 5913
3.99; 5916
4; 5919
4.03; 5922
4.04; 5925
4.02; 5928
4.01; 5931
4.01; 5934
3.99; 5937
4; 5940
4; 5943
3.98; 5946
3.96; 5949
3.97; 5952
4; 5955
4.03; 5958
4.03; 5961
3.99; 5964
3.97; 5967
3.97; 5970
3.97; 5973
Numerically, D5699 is 0.00 mag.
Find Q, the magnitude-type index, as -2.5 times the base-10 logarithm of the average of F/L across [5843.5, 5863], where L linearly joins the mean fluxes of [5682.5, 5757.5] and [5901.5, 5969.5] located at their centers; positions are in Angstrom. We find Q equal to 0.01 mag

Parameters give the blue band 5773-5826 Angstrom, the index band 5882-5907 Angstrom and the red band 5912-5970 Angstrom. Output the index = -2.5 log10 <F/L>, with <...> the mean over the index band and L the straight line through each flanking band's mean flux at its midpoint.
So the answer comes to 0.053 mag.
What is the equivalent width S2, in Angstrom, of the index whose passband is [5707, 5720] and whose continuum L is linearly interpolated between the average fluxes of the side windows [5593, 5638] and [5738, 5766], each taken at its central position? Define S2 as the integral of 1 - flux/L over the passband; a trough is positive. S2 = 0.3 Angstrom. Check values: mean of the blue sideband 4.12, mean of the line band 4.03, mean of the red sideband 4.11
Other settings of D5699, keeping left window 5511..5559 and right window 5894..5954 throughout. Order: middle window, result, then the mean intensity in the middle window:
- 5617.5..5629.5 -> -0.01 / 4.16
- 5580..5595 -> 0.03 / 4.04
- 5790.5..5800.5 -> -0.01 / 4.07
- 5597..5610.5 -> 0.01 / 4.08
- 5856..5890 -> 0.00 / 3.98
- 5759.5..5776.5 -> -0.02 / 4.1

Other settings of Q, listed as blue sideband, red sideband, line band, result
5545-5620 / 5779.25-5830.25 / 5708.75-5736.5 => -0.01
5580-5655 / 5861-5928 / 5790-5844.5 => -0.01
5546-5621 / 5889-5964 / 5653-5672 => 0.01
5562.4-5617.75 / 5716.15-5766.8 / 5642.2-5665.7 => 0.00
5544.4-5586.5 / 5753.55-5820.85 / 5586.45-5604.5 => 0.03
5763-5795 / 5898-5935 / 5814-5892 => 0.01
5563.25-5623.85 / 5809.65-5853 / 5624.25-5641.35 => -0.02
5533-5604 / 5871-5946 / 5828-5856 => -0.01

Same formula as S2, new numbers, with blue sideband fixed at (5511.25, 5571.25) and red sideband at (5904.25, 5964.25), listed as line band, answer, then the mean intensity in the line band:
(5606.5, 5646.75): -0.3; 4.16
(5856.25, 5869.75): 0.3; 3.95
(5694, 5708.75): 0.1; 4.08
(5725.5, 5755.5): -0.5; 4.16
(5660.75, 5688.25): 0.2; 4.08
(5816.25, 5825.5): 0.0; 4.07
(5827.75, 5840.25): 0.0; 4.04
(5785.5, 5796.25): 0.0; 4.07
